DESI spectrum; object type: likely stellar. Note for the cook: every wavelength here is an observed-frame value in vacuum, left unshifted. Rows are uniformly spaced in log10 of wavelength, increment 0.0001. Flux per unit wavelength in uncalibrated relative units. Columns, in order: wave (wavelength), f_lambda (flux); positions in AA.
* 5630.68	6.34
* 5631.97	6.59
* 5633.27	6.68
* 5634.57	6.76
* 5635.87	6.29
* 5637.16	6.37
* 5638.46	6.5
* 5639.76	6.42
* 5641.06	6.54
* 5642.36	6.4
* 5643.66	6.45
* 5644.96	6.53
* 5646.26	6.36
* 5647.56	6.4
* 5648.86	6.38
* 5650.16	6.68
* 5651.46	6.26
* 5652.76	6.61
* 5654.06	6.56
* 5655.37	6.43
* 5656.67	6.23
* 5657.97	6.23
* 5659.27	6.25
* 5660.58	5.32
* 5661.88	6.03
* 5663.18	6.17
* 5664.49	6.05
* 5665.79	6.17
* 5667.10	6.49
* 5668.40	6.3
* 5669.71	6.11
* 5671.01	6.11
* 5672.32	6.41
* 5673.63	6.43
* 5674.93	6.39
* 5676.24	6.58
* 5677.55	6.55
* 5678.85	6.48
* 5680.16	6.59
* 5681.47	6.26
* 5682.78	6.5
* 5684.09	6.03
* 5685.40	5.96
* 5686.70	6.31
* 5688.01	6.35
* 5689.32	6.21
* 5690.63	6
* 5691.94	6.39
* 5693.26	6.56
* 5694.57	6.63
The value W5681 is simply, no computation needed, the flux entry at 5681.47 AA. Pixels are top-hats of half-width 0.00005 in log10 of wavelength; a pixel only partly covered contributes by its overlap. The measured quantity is 6.26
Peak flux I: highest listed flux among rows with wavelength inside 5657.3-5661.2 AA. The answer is 6.25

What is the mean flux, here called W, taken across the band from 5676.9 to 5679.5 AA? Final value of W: 6.53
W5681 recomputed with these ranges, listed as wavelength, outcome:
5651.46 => 6.26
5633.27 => 6.68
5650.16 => 6.68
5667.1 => 6.49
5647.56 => 6.4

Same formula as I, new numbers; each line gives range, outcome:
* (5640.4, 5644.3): 6.54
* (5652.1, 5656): 6.61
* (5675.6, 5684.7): 6.59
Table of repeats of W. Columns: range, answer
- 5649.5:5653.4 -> 6.52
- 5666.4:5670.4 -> 6.3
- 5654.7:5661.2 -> 6.09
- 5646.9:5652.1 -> 6.43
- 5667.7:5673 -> 6.23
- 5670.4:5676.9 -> 6.38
